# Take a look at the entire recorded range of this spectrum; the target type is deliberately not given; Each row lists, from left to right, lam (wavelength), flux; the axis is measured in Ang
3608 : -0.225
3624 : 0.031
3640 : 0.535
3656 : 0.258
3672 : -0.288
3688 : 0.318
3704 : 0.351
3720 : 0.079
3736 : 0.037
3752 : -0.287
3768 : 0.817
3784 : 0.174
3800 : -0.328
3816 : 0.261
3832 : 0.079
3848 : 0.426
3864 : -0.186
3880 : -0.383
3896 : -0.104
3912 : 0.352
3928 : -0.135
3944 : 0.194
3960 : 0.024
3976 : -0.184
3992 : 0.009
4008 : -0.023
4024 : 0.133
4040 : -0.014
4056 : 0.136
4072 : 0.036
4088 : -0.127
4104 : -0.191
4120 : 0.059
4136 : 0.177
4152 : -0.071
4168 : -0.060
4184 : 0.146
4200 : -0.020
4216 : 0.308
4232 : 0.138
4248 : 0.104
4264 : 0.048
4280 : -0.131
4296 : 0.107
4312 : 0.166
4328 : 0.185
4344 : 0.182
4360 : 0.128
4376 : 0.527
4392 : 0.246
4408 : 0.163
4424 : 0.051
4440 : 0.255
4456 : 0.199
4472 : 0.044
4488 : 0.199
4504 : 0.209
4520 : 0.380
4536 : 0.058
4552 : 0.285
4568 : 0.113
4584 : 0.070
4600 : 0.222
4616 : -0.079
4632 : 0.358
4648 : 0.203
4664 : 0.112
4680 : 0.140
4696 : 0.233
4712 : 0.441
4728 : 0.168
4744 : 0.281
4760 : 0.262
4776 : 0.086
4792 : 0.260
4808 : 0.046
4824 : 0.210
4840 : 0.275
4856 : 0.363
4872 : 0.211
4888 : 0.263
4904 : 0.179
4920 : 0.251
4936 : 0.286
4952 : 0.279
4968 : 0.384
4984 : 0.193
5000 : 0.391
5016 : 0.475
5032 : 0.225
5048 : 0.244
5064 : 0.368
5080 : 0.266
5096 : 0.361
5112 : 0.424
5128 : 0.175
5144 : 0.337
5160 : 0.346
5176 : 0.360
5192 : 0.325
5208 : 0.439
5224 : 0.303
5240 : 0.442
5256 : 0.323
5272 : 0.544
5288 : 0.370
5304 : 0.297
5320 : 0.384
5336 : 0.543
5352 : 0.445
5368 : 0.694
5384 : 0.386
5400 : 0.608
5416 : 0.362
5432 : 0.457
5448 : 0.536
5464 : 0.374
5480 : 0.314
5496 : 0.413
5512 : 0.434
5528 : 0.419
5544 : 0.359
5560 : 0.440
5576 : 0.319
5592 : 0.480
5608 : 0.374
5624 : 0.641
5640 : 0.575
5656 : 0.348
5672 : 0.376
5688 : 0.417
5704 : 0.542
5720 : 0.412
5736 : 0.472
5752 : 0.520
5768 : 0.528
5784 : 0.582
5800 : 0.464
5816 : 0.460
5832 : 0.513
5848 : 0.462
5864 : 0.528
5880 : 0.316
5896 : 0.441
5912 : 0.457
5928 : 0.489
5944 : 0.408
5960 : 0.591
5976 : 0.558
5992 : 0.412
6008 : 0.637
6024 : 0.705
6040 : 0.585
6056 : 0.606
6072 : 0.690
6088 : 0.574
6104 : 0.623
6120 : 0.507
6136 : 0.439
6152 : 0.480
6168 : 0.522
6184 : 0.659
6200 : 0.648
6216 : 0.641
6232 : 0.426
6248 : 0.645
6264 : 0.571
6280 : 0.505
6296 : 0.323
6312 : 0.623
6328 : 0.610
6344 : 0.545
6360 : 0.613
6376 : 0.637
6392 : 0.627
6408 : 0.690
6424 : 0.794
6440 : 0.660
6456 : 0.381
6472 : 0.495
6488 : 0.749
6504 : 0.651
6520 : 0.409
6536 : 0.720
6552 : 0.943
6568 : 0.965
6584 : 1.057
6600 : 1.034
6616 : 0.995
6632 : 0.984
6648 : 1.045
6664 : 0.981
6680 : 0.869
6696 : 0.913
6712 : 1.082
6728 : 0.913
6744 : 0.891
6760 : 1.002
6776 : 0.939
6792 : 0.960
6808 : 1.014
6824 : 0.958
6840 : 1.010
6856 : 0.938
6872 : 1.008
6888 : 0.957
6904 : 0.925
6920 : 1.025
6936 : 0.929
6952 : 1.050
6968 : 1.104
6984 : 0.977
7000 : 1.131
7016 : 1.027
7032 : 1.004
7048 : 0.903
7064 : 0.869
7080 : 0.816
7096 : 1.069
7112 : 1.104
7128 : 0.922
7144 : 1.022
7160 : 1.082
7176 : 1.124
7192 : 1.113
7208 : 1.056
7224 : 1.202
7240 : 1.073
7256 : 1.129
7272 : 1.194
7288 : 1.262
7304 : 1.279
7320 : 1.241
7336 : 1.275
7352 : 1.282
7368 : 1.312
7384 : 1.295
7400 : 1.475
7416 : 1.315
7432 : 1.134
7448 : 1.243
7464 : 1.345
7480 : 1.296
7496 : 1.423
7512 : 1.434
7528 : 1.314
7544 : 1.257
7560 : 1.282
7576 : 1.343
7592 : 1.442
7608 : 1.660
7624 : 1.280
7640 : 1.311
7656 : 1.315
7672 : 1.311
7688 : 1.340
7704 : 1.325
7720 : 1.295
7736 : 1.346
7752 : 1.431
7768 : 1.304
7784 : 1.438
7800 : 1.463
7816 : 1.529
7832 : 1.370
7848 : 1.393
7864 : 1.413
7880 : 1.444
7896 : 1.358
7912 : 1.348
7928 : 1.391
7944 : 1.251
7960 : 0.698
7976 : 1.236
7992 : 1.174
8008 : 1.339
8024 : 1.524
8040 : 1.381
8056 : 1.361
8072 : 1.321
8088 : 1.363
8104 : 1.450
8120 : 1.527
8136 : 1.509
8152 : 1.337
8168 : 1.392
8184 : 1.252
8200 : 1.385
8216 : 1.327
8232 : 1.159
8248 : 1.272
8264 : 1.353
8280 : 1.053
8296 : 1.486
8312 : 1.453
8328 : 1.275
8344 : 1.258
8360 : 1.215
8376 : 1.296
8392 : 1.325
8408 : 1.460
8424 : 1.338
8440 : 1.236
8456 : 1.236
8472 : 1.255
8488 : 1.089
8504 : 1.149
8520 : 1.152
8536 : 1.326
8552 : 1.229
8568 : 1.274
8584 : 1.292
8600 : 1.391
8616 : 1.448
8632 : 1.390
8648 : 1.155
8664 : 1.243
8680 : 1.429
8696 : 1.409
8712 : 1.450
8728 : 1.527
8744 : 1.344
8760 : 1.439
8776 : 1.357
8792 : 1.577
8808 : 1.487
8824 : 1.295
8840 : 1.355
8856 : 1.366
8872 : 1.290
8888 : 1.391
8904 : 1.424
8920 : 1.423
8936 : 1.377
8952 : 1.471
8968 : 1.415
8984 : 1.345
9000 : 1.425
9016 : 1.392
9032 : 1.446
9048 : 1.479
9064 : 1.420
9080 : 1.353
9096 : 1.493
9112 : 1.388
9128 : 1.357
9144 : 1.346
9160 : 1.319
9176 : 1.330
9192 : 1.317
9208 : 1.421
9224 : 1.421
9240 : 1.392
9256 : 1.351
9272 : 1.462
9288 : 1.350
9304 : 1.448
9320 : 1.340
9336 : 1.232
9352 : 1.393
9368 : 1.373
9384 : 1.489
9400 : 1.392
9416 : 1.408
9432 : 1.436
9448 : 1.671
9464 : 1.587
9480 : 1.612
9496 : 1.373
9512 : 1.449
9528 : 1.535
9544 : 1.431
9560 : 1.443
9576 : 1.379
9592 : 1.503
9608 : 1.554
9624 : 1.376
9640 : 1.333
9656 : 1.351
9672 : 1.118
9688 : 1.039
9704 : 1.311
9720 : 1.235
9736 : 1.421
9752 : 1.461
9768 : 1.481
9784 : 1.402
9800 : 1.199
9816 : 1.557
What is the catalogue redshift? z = 0.64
